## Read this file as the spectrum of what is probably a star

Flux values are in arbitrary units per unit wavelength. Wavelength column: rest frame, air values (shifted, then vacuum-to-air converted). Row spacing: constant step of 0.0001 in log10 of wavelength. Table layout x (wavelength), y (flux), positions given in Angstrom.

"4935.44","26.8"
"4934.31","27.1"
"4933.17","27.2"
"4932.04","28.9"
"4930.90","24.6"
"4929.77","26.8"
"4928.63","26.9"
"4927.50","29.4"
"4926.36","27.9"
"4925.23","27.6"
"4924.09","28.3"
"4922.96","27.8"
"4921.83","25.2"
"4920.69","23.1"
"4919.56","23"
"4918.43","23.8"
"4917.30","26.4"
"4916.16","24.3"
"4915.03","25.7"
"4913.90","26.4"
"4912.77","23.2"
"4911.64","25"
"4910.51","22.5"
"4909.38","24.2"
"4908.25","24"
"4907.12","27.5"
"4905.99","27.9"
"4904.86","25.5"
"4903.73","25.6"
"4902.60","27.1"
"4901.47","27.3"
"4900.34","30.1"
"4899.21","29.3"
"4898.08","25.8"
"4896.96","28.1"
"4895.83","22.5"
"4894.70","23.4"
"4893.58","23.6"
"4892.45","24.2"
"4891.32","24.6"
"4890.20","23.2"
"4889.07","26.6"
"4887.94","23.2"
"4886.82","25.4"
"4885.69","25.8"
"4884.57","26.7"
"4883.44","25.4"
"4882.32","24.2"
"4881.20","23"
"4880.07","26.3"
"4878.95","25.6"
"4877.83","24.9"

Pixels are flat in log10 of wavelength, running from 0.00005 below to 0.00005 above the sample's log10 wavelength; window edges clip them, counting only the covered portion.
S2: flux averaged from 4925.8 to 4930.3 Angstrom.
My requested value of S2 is 27.7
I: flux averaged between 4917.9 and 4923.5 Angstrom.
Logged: 24.6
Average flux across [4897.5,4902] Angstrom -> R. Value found 28.1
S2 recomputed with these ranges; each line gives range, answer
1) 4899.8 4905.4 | 27.1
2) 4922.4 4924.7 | 28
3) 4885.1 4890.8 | 24.9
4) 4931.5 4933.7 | 28.1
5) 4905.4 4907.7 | 27.6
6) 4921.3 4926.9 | 27.4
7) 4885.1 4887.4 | 25.7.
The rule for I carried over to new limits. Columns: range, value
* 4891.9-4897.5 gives 24.3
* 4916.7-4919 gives 25.1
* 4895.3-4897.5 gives 25.3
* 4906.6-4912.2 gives 24.6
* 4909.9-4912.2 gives 23.8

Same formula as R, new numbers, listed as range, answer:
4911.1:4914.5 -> 24.9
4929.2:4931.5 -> 25.7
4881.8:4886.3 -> 25.5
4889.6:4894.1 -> 23.9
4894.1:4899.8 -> 25.8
